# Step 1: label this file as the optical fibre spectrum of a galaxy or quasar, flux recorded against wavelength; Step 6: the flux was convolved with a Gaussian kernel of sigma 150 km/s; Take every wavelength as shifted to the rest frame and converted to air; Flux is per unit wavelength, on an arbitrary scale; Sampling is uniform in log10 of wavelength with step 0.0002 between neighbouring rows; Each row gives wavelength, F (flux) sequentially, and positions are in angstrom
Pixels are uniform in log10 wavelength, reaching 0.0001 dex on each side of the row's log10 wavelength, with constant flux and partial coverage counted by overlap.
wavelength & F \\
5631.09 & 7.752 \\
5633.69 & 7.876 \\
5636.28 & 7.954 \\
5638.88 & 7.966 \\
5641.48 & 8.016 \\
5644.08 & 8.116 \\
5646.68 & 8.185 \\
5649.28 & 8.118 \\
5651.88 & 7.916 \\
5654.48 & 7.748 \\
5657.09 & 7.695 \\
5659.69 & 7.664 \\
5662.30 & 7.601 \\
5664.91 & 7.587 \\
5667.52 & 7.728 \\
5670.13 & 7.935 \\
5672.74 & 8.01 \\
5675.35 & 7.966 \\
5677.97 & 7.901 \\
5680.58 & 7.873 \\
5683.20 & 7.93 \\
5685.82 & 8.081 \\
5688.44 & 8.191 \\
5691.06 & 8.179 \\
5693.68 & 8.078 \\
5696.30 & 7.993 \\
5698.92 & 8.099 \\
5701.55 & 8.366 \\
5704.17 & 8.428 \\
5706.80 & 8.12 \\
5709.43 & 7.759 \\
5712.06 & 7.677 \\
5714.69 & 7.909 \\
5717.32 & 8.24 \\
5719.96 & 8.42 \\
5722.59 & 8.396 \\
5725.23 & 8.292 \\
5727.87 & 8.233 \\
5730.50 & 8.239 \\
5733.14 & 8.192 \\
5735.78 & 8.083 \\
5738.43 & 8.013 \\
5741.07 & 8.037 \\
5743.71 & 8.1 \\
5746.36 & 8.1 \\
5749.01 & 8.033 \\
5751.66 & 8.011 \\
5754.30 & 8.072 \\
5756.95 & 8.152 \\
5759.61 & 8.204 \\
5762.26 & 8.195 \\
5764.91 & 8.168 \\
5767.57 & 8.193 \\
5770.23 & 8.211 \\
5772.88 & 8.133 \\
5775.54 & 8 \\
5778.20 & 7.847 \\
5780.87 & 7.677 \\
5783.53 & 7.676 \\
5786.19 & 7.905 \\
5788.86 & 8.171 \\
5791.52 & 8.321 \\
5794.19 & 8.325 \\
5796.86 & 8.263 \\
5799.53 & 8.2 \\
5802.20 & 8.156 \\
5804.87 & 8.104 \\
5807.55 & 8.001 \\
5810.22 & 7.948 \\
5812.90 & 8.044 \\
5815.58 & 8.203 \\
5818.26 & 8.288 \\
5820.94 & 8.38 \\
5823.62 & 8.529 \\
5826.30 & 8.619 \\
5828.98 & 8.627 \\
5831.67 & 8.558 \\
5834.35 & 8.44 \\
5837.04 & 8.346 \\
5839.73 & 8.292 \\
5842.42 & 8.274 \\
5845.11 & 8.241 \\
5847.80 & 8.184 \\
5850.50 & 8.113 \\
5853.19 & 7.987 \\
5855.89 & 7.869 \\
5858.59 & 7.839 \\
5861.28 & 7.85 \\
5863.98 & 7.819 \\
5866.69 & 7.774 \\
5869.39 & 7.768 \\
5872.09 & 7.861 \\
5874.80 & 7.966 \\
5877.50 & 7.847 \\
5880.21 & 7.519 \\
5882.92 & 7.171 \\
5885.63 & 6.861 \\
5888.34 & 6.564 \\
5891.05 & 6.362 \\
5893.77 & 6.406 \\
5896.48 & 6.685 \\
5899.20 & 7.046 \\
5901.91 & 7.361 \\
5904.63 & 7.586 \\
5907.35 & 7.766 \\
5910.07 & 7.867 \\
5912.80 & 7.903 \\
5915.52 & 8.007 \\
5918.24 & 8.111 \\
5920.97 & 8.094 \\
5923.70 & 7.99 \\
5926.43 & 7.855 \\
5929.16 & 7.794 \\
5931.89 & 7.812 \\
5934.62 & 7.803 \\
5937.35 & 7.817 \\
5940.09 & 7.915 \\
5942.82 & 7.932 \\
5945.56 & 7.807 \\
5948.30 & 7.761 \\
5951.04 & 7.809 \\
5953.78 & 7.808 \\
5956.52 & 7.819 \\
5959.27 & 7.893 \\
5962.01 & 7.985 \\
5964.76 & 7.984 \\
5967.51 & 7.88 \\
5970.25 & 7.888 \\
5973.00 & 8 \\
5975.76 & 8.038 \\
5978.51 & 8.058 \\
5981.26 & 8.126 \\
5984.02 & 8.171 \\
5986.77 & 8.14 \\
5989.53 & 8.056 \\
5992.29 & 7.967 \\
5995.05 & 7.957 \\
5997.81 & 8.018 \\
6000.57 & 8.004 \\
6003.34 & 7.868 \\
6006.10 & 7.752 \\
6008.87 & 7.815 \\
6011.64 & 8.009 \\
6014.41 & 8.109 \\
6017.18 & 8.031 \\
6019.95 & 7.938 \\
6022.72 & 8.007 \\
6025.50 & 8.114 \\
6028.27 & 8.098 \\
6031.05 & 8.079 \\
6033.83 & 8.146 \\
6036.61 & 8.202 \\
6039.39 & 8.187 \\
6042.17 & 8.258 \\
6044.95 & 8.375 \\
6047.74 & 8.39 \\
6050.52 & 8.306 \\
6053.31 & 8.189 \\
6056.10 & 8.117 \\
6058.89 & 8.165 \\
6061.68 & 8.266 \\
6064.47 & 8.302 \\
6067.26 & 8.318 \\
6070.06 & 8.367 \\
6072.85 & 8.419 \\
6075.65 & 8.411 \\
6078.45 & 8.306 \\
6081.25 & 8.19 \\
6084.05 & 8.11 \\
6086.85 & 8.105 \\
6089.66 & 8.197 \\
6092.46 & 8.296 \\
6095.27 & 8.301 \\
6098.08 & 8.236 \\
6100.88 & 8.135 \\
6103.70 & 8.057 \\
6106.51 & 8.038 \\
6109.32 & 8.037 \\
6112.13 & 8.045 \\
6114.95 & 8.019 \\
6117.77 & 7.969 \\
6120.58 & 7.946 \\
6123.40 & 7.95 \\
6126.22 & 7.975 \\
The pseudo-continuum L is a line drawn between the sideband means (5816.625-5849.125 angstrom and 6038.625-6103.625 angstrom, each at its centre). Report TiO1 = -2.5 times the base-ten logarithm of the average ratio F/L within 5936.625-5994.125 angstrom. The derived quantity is 0.05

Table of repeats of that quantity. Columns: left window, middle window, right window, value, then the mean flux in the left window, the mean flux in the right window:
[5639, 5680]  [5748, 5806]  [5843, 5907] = -0.06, 7.88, 7.52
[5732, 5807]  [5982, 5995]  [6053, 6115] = 0.01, 8.09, 8.21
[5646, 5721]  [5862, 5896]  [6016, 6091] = 0.11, 7.98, 8.21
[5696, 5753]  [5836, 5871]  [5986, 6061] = 0.01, 8.13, 8.09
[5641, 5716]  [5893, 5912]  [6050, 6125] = 0.11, 7.96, 8.18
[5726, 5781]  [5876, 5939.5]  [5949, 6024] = 0.07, 8.1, 7.97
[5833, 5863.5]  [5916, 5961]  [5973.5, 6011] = 0.02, 8.12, 8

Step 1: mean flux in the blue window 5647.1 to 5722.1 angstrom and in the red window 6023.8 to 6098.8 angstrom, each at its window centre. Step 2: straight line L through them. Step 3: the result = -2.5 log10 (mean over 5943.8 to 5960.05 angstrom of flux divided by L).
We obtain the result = 0.048 mag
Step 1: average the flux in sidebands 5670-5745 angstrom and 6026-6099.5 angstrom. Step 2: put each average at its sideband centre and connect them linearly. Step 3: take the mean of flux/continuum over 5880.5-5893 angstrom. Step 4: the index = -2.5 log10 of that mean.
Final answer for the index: 0.20 mag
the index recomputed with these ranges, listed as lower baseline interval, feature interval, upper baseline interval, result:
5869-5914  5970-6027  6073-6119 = -0.03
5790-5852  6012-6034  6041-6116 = 0.02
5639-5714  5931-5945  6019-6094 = 0.04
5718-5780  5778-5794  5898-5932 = 0.01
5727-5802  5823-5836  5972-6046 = -0.06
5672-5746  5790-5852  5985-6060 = -0.02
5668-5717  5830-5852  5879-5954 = -0.08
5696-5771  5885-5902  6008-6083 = 0.21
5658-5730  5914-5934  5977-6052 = 0.02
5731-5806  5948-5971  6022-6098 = 0.04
